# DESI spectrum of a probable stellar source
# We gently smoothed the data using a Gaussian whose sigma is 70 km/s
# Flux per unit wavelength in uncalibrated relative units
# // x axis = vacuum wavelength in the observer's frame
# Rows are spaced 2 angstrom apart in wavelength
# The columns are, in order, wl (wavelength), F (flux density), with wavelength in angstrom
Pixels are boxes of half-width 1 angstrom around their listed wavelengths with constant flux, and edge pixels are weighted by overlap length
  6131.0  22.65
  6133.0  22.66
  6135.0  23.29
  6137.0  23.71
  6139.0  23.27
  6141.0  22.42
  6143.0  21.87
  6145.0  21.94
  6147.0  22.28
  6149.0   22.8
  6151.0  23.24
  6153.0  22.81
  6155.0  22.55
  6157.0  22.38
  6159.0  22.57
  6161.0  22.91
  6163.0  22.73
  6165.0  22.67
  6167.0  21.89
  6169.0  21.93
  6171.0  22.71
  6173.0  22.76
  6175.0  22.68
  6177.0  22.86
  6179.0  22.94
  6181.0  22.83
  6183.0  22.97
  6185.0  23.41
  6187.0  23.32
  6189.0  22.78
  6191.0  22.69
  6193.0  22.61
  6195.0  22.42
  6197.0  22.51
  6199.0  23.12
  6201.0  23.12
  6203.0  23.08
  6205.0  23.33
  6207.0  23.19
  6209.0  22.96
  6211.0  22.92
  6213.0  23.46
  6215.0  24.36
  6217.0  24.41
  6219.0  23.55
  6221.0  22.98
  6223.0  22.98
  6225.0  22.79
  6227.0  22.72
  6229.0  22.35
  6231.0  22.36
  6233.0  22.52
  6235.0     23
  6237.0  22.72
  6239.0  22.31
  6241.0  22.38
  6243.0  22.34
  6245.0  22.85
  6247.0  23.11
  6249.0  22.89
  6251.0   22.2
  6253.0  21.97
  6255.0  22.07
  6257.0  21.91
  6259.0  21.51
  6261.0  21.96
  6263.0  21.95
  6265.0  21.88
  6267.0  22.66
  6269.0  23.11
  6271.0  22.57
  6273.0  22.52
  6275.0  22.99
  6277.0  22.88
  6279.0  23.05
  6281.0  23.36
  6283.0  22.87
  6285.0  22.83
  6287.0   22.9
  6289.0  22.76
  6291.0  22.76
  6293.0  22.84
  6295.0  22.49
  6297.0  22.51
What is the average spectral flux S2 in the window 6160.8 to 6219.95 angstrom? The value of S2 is 23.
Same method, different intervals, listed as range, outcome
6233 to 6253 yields 22.6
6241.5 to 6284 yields 22.5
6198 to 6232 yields 23.2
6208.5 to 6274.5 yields 22.7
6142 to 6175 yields 22.5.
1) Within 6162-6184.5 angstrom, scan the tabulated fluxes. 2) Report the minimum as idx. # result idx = 21.89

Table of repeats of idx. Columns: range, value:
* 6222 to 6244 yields 22.31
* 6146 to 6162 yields 22.28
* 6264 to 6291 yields 21.88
